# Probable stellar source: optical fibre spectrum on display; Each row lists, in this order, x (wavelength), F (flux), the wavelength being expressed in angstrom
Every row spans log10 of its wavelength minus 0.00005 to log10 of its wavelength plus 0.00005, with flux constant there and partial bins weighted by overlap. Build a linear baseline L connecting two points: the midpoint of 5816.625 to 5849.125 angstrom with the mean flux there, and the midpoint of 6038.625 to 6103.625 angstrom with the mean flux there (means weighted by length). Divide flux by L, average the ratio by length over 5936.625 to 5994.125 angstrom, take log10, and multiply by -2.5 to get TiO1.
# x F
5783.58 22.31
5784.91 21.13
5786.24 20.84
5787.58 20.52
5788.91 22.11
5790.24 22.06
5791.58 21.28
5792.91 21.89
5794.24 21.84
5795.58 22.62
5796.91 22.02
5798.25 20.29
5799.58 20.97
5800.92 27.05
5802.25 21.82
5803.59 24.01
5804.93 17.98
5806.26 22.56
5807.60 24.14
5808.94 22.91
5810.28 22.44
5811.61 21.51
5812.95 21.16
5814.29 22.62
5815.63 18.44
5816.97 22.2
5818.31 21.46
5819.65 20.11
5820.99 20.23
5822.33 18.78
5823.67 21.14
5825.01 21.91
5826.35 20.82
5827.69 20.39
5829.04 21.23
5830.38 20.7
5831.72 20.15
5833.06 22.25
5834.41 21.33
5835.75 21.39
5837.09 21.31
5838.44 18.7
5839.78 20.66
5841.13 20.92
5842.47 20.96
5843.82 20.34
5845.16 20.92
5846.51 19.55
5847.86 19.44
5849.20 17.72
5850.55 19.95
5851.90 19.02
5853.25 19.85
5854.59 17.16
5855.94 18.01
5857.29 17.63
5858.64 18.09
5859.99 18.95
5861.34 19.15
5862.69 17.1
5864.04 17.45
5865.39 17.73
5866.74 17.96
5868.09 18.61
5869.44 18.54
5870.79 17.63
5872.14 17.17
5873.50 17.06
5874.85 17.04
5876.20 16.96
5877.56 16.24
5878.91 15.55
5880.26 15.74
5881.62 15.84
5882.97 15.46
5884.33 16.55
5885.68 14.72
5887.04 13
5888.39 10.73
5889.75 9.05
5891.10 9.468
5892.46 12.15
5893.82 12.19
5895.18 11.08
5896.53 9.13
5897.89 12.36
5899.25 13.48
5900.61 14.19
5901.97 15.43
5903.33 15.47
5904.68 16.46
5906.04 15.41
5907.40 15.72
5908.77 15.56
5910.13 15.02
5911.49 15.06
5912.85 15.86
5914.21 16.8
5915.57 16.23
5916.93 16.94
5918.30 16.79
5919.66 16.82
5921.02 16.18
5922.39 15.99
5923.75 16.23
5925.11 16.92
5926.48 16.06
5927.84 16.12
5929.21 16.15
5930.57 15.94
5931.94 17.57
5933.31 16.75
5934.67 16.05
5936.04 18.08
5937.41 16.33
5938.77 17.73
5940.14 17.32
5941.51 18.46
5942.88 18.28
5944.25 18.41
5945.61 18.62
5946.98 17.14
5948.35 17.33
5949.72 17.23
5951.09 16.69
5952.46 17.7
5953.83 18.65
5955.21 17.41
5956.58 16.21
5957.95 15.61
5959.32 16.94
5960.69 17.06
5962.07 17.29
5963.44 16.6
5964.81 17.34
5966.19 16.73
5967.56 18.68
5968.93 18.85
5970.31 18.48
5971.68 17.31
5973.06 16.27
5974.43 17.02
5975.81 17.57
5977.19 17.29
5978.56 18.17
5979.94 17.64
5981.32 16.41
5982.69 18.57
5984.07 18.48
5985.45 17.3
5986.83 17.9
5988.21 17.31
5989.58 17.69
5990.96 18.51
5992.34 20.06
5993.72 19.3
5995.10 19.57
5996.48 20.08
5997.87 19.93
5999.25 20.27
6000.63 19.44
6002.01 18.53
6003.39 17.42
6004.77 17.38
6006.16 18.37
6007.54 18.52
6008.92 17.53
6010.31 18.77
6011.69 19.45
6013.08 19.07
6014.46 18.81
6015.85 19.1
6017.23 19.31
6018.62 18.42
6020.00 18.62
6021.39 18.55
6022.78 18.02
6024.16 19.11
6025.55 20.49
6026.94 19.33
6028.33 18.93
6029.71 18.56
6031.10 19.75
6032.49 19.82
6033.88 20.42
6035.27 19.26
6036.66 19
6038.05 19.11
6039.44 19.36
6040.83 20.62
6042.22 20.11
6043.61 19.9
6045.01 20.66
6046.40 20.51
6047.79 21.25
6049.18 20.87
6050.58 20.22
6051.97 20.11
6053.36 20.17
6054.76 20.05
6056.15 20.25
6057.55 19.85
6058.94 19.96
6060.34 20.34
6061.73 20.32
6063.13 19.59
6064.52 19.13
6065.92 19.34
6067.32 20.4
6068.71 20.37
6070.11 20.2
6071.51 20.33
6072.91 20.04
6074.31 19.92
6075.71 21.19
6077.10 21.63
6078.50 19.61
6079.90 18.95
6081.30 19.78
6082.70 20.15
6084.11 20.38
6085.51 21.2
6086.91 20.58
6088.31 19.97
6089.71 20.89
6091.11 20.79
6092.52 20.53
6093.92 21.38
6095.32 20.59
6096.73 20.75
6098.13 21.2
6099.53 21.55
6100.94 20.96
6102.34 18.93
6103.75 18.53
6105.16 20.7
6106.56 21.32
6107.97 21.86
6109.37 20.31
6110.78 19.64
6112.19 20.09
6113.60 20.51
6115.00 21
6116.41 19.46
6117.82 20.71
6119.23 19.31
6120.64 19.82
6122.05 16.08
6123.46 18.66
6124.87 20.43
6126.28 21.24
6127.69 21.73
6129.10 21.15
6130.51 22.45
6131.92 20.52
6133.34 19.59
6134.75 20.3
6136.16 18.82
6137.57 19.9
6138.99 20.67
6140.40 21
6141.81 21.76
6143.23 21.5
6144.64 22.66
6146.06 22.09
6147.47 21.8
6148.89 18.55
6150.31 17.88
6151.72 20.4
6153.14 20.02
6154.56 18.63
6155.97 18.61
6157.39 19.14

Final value 0.16 mag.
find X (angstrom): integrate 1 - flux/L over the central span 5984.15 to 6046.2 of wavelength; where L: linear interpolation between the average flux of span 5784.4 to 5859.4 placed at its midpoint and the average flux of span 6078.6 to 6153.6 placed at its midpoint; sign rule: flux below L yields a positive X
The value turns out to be 4.5 angstrom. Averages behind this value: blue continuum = 20.9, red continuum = 20.4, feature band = 19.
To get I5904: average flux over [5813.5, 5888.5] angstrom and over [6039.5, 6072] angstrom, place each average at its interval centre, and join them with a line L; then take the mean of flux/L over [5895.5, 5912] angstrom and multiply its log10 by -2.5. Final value 0.31 mag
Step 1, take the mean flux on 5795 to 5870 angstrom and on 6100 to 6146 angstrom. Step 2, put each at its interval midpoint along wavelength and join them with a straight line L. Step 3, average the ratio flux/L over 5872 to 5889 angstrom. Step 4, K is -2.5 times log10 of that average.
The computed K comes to 0.297 mag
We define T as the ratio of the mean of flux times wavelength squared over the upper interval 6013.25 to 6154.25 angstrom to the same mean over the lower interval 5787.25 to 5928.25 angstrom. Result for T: 1.19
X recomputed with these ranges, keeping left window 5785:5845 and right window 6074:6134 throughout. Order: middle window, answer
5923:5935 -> 2.6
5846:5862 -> 1.9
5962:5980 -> 2.9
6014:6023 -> 0.8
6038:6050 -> 0.1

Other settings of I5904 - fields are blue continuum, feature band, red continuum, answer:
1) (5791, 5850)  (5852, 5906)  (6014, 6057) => 0.31 mag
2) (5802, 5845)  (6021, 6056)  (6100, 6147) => 0.05 mag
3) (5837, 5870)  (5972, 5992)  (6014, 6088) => 0.11 mag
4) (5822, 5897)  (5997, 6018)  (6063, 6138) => 0.03 mag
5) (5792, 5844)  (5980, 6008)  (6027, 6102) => 0.11 mag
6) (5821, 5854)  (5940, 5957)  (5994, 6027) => 0.10 mag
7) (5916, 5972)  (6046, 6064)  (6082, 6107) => -0.03 mag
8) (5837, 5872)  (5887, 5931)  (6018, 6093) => 0.30 mag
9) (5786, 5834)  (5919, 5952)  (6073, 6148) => 0.23 mag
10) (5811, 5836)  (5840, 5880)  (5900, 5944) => 0.05 mag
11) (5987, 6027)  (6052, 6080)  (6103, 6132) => -0.03 mag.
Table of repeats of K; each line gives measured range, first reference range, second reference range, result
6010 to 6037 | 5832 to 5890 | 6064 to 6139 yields 0.022 mag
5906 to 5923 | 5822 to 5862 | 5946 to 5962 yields 0.132 mag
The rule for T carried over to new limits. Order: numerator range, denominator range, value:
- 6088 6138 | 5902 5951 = 1.30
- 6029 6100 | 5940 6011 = 1.16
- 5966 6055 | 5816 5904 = 1.13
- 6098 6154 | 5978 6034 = 1.13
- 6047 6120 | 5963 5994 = 1.18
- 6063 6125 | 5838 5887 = 1.21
